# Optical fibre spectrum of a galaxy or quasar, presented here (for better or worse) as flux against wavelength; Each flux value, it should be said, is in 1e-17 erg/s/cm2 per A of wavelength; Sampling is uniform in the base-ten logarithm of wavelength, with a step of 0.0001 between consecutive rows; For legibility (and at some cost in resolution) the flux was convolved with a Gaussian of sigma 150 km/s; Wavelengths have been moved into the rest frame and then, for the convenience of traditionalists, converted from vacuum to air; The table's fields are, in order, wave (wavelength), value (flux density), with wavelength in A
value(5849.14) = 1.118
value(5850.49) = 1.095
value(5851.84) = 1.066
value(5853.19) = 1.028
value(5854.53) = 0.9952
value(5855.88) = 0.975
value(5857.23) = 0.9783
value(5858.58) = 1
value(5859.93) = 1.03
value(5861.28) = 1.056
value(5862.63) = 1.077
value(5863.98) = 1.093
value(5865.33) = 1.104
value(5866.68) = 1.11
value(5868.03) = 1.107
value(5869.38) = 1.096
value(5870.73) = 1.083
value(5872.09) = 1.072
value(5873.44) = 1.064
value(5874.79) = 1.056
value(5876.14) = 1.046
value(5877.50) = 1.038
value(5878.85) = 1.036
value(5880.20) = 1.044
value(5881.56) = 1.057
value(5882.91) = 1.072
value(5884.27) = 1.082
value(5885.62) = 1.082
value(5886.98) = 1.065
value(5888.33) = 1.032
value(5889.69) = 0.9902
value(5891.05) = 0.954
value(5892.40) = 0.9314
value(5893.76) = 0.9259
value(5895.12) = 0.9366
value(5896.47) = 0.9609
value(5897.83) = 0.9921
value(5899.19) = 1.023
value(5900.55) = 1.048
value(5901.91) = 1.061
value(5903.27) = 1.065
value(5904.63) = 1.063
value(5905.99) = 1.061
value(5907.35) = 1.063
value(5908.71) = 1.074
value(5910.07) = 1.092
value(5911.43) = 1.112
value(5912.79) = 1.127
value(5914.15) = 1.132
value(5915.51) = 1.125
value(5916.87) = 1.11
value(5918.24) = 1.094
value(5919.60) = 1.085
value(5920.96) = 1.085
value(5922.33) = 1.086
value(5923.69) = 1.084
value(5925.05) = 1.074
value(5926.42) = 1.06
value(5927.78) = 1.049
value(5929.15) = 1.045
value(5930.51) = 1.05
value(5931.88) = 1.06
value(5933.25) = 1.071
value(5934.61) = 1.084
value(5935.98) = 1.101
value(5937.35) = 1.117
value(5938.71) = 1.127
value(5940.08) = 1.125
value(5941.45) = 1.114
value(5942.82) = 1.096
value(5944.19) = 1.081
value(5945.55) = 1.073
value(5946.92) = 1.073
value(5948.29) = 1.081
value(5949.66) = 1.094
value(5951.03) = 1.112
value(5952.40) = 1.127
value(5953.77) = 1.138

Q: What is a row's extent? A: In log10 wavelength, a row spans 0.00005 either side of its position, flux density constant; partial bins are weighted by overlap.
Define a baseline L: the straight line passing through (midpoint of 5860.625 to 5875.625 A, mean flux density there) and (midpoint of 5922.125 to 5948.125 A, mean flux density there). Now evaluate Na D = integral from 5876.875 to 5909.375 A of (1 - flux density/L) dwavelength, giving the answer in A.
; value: 1.7 A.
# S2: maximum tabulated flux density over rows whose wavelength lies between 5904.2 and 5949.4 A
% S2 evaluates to 1.132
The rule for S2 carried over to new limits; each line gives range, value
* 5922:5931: 1.086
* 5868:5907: 1.107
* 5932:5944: 1.127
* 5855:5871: 1.11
